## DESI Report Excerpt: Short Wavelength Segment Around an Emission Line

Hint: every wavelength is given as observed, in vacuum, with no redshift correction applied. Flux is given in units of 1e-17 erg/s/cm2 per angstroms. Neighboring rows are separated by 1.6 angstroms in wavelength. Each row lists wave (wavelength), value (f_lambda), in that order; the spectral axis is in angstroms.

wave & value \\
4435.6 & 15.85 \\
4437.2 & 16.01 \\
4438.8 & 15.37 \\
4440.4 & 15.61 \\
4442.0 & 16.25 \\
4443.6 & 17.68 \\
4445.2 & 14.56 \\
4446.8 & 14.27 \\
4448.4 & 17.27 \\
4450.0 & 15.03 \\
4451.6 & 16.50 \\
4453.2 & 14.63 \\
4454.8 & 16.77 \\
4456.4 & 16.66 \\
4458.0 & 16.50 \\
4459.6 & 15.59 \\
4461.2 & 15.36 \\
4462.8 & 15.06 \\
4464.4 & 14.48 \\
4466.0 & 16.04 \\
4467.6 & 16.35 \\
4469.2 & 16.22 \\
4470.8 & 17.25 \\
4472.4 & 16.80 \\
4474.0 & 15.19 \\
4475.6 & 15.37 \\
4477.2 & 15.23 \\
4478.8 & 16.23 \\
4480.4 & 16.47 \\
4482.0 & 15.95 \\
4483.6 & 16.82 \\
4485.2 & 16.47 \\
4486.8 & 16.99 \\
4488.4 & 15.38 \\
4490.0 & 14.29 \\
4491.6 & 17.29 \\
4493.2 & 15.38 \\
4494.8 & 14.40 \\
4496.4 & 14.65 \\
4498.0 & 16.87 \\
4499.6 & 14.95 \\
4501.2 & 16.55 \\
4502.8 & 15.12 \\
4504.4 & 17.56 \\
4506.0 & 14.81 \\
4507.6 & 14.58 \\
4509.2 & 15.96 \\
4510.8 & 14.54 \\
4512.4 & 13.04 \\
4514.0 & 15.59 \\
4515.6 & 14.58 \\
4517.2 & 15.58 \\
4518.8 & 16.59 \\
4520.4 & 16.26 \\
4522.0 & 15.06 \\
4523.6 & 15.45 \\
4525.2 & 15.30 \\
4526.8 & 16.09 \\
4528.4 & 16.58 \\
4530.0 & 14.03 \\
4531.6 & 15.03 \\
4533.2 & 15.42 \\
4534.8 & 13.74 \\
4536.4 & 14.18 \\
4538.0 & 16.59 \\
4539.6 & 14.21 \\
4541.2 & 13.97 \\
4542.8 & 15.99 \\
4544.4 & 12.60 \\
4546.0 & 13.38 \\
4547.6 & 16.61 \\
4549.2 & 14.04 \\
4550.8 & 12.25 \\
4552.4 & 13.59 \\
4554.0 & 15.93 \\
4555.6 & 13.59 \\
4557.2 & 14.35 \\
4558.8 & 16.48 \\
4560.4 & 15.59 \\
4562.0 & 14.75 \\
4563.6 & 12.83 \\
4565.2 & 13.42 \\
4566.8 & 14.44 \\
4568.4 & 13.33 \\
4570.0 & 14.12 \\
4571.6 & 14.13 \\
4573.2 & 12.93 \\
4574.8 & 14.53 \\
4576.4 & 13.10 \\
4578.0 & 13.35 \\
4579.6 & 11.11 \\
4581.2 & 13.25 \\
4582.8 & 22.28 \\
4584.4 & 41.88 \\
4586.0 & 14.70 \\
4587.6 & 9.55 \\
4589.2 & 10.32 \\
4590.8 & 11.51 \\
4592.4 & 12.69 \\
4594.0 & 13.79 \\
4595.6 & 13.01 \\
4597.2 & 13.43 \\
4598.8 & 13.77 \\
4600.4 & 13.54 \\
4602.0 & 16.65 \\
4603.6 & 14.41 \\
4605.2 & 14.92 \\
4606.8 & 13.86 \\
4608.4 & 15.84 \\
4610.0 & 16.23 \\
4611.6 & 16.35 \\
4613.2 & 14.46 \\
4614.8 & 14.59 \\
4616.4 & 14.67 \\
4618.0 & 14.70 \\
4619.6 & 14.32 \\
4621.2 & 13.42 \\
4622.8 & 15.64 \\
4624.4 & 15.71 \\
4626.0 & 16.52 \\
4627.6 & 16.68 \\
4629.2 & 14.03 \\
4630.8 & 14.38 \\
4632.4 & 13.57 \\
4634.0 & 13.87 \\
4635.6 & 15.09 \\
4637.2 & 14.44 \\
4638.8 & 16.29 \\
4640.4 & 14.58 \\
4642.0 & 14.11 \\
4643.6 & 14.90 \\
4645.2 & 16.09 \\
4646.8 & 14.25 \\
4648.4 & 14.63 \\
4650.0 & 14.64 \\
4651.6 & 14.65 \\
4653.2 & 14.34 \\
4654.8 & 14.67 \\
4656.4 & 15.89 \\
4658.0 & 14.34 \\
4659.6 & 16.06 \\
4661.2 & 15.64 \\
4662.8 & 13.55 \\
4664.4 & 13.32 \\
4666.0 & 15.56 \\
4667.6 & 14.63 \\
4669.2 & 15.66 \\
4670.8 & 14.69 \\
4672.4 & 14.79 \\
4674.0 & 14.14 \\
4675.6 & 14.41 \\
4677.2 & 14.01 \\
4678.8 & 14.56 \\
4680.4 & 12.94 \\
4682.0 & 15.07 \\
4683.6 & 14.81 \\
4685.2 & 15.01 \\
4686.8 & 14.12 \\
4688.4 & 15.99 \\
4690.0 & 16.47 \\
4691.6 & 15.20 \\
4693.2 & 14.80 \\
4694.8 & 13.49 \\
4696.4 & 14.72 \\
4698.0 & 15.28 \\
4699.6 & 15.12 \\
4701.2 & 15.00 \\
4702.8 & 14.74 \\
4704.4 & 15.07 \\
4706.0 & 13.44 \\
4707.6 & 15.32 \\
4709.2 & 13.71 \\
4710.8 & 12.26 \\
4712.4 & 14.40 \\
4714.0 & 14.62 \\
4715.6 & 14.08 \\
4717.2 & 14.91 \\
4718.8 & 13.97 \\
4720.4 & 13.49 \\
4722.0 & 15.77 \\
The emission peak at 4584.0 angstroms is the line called H-gamma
